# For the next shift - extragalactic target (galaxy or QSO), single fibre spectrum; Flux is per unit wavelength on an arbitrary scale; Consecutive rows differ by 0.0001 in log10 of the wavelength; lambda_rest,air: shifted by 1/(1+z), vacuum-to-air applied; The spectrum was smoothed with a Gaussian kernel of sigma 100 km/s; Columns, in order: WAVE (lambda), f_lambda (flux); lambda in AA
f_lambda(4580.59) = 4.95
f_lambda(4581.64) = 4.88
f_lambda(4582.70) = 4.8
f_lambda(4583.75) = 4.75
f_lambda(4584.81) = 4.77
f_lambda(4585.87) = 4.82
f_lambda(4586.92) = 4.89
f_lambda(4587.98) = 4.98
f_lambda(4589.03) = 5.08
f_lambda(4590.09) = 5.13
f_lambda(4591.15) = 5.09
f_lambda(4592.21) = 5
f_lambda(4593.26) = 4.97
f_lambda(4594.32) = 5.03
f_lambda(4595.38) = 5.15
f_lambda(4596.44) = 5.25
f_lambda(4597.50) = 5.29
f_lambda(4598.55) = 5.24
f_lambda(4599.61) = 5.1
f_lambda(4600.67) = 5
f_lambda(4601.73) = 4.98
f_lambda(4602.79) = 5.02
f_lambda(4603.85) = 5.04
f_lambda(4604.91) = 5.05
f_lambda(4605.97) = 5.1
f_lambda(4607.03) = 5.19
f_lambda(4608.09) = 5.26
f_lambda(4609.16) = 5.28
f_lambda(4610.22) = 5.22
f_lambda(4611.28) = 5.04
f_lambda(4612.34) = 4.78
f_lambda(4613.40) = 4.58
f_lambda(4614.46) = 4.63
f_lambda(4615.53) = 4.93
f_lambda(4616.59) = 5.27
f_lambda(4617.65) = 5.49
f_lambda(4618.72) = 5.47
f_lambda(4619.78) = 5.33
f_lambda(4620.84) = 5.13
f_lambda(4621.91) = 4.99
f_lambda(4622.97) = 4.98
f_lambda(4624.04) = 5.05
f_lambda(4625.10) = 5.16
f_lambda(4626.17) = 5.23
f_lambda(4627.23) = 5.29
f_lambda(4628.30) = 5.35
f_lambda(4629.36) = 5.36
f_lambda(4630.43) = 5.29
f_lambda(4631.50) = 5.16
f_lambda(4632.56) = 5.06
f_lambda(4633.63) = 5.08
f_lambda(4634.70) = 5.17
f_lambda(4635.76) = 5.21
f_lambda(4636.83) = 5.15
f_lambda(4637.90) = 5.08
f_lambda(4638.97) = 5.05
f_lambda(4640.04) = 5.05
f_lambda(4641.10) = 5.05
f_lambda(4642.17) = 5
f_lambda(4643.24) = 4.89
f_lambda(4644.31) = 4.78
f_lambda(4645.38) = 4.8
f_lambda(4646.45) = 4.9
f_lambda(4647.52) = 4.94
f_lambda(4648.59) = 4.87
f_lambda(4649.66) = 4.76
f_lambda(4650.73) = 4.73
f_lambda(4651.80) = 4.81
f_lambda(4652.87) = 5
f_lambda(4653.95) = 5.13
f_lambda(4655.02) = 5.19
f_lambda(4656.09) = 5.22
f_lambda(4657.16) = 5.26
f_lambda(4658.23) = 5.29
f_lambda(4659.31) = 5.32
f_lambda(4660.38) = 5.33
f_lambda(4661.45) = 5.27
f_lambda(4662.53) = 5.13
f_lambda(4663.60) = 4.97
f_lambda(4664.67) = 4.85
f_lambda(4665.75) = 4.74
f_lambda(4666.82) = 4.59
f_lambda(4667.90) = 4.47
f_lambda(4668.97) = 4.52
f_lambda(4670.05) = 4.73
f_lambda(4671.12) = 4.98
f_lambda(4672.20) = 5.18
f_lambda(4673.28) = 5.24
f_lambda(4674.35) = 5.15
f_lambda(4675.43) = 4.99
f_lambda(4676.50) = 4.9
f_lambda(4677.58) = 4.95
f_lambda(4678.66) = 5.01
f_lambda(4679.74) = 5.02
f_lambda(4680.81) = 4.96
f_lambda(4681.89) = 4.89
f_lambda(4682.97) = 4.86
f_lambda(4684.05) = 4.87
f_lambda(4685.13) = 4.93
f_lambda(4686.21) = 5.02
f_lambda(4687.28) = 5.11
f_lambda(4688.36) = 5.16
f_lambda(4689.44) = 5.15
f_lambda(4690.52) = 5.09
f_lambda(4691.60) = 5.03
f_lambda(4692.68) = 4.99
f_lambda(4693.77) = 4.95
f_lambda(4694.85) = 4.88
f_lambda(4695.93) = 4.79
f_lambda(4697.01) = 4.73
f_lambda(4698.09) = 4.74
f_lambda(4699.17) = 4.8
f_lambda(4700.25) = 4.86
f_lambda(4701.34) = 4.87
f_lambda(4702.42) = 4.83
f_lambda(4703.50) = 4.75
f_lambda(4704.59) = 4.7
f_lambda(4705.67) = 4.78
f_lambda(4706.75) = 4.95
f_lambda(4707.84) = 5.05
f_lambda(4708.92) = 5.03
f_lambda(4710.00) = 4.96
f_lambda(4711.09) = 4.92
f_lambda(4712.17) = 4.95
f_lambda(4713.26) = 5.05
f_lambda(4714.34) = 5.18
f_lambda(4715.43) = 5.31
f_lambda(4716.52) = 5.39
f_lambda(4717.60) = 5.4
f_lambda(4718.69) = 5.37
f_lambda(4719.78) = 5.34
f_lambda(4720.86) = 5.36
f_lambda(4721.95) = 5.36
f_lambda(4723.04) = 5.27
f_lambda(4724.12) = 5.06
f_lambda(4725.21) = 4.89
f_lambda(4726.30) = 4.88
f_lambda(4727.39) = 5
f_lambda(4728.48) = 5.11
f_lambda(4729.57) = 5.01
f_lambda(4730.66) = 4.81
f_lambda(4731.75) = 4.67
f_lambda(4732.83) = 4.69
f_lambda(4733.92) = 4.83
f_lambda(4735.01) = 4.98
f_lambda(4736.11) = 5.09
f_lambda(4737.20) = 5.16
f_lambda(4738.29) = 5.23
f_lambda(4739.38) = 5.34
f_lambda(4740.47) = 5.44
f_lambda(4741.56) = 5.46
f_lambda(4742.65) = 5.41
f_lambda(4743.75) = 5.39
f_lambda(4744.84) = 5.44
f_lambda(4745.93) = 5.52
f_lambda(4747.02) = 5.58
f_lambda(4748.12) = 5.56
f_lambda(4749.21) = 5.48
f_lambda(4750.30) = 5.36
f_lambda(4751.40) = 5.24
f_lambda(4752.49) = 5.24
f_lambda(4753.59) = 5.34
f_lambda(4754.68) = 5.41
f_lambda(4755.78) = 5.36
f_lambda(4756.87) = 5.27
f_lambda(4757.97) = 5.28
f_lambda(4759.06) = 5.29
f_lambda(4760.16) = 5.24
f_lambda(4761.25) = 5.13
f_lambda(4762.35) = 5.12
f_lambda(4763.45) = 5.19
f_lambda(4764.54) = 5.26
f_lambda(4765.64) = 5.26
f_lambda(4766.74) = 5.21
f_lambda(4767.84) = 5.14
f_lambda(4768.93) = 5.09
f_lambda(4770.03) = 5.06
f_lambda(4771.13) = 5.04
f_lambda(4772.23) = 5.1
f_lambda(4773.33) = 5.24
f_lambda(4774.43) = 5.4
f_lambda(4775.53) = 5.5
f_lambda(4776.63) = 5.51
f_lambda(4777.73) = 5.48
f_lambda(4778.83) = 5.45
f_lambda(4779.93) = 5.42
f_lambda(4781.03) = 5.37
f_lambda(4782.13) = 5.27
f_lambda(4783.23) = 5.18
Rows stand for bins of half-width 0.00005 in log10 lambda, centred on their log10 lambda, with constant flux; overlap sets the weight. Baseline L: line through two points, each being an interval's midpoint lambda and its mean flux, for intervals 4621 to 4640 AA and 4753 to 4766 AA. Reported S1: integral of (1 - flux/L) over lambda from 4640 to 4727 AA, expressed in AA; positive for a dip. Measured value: 3.4 AA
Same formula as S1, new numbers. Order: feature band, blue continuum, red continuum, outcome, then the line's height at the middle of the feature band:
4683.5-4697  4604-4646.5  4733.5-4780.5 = 0.5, 5.19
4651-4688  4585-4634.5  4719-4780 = 1.2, 5.16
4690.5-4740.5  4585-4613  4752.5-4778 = 1.8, 5.2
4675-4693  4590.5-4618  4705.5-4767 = 0.5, 5.15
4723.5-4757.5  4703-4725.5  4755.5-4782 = -0.1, 5.18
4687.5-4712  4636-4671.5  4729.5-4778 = 0.9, 5.09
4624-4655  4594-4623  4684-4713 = -0.1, 5.04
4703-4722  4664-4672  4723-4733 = -0.8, 4.88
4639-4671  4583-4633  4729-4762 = 1.2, 5.14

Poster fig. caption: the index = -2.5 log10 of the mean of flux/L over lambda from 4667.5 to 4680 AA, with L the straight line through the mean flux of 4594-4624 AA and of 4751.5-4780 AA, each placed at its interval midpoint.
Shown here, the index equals 0.05 mag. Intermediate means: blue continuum 5.1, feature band 4.93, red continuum 5.27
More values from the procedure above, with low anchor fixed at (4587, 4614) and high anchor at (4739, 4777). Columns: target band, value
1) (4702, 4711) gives 0.075 mag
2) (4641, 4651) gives 0.059 mag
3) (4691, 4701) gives 0.076 mag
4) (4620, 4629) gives -0.011 mag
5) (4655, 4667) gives 0.011 mag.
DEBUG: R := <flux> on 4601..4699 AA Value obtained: 5.03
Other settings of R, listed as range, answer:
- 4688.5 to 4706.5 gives 4.88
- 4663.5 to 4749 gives 5.03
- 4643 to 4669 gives 4.96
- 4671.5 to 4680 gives 5.05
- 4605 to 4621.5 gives 5.11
